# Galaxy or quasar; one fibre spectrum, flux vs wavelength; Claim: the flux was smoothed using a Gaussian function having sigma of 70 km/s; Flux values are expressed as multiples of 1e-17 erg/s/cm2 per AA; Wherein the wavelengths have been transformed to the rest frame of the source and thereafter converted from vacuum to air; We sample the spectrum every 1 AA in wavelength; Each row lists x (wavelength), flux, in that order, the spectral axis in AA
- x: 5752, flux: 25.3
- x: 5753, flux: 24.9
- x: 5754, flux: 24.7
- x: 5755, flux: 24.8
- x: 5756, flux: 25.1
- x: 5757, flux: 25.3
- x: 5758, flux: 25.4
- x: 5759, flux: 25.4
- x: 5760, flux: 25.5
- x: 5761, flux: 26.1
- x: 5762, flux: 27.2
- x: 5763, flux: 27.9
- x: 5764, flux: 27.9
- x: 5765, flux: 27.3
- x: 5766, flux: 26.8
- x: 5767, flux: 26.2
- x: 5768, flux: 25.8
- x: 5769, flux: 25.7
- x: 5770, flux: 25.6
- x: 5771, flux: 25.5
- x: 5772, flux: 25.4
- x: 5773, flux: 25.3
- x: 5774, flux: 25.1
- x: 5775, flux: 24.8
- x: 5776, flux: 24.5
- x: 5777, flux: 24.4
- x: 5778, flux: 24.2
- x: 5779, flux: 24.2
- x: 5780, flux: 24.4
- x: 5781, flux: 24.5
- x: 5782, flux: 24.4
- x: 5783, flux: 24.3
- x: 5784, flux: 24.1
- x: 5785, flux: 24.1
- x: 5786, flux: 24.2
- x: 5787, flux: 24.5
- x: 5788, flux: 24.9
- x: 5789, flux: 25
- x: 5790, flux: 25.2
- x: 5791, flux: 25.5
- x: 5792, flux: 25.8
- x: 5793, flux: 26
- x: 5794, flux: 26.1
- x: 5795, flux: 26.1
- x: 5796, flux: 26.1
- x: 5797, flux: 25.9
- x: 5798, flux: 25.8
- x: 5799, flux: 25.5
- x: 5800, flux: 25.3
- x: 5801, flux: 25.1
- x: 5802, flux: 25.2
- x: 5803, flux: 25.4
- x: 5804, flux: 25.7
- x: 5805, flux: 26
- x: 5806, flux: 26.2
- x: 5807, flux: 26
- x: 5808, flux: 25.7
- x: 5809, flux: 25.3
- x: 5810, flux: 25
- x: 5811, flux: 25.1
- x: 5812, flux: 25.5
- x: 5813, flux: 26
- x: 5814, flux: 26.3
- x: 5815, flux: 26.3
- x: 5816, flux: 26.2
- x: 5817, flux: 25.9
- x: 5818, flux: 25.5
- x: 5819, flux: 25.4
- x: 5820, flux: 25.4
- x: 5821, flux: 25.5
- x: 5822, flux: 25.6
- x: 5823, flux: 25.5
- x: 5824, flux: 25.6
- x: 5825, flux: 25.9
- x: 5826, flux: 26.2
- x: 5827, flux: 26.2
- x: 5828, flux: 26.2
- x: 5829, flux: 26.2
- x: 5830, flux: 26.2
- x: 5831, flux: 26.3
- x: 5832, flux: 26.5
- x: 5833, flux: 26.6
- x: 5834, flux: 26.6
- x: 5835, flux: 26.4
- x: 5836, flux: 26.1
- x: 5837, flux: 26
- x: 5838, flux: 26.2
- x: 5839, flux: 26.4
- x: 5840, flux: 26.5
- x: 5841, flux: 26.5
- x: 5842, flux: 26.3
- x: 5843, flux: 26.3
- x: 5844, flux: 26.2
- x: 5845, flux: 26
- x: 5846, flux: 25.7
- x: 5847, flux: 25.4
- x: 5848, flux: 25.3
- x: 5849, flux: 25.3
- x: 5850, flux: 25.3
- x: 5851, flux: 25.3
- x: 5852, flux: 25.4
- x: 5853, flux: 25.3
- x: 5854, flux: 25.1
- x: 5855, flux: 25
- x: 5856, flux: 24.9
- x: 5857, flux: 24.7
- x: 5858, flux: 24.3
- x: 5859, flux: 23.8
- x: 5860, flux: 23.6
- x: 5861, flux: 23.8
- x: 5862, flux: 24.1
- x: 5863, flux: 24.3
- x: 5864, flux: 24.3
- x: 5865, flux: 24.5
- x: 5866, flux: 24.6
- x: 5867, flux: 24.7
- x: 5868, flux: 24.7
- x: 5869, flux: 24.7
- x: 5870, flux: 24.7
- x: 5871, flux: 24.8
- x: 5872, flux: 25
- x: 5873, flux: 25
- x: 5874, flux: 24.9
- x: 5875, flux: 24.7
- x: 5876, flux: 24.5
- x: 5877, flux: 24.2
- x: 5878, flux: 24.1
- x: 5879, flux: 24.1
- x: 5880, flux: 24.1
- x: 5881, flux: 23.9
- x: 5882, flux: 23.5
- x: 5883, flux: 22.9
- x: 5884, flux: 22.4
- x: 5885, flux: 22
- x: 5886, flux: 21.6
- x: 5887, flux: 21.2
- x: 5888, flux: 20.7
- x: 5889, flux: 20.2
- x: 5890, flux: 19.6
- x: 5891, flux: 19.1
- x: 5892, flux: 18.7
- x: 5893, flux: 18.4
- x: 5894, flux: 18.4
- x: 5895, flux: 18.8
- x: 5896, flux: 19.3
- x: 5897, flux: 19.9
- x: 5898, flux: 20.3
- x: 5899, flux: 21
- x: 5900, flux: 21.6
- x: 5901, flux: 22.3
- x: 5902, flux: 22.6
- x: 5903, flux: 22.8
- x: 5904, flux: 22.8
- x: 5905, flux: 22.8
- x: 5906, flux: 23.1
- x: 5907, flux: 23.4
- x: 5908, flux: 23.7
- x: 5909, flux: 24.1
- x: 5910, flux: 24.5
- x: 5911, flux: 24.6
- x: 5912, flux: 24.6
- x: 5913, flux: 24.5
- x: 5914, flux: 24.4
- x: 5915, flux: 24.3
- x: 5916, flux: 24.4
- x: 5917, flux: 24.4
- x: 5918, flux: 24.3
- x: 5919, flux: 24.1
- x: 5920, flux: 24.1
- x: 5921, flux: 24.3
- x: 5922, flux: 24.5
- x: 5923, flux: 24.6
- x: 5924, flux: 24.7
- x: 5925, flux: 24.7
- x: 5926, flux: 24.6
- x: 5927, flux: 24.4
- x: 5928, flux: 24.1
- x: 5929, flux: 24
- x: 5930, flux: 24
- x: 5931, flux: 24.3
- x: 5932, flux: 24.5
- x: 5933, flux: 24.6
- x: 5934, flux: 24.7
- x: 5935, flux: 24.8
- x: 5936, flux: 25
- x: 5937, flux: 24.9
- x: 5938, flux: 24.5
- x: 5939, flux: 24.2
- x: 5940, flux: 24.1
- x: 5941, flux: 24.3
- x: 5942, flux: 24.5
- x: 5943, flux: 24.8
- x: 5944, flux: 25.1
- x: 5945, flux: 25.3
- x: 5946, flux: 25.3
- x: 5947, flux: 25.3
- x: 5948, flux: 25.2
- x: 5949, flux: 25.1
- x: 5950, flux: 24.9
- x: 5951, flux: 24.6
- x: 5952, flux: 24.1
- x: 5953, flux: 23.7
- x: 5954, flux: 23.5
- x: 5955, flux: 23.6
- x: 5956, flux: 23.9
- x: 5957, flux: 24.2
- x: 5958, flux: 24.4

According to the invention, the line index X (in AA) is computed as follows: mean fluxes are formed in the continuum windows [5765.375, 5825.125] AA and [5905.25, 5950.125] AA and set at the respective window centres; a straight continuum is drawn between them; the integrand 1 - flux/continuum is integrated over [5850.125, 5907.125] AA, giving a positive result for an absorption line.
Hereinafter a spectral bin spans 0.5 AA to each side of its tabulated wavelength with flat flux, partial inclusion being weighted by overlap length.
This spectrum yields 4.16 AA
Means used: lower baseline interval 25.4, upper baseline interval 24.5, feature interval 23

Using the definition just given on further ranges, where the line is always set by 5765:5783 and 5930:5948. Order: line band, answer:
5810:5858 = -1.6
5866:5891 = 1.5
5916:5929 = 0.2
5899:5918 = 0.9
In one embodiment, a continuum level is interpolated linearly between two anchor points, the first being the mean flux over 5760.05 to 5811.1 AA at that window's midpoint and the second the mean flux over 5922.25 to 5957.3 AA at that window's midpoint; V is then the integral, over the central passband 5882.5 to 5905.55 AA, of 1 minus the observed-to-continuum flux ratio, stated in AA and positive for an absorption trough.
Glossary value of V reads 3.67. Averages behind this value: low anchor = 25.5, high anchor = 24.5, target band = 20.8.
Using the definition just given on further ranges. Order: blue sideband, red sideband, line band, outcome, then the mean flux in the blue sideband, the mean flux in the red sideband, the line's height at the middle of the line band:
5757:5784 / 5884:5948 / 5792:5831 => -1.5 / 25.5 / 23.2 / 24.9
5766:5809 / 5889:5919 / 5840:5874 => -2.3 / 25.2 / 22.2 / 23.4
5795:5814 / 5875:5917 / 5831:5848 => -1.3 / 25.6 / 22.3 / 24.4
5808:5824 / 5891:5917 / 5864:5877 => -0.7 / 25.6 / 22.2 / 23.5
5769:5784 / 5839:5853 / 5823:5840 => -0.4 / 24.8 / 25.8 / 25.6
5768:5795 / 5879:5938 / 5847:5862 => -0.6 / 25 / 23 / 23.8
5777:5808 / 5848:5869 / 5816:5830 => -0.5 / 25.2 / 24.7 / 24.9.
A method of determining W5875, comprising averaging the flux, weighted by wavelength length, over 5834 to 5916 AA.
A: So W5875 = 23.7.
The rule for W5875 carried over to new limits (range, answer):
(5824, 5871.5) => 25.4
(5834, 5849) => 26.1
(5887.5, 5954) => 23.4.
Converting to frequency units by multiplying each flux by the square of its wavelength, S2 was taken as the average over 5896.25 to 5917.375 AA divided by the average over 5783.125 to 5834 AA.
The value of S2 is 0.93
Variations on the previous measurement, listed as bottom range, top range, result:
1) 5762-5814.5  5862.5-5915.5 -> 0.93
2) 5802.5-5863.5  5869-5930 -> 0.92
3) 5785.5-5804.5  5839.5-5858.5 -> 1.02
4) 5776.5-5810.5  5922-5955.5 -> 1.02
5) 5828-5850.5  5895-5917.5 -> 0.90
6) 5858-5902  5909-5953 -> 1.10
